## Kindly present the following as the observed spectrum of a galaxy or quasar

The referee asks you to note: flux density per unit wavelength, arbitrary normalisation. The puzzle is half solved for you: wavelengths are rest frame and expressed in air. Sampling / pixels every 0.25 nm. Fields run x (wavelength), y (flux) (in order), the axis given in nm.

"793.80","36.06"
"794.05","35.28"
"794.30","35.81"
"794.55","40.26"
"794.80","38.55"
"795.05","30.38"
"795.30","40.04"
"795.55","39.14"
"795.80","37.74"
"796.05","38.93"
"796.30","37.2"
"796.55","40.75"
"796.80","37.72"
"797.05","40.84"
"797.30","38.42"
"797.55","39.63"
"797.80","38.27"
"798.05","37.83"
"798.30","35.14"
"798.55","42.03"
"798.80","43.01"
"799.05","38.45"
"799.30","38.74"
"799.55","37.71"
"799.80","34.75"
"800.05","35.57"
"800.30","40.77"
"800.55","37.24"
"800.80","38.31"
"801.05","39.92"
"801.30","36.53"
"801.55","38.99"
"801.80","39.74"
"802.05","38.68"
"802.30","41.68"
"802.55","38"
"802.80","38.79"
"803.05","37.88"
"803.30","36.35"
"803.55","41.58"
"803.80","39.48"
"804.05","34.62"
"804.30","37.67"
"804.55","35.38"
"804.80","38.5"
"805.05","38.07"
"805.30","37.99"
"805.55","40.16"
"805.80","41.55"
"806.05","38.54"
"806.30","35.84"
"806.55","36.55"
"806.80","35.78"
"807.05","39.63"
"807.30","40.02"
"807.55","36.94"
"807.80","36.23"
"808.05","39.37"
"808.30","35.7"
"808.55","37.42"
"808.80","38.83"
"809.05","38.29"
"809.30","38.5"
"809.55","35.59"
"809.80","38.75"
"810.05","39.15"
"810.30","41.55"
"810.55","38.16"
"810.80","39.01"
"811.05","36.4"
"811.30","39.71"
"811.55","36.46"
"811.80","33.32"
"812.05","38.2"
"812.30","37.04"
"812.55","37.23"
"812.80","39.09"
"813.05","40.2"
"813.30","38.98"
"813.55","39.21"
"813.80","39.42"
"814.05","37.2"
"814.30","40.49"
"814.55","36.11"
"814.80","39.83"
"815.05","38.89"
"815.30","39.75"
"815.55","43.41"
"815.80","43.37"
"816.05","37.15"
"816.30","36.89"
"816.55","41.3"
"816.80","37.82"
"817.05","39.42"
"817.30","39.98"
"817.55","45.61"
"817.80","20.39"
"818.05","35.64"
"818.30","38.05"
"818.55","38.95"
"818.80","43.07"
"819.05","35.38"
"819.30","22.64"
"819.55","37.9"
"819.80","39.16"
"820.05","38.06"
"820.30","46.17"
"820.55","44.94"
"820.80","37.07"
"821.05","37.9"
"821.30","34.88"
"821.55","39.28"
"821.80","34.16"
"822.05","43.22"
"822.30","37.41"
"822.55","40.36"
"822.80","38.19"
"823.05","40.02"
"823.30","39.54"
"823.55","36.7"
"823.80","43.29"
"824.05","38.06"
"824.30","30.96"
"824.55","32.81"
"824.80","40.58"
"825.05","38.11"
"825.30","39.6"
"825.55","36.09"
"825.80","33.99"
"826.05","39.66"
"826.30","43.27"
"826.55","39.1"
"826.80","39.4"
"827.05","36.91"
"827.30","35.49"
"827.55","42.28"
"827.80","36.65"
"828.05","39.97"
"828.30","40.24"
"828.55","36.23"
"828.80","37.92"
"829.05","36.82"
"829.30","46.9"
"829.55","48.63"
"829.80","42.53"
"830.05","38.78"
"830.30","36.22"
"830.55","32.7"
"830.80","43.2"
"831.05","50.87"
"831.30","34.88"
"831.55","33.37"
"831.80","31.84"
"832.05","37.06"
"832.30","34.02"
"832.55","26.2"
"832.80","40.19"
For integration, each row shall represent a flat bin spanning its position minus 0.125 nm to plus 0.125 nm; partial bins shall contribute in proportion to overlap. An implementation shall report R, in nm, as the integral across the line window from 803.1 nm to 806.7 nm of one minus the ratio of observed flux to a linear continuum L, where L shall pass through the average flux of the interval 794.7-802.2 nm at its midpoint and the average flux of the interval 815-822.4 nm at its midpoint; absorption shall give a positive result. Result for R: 0.032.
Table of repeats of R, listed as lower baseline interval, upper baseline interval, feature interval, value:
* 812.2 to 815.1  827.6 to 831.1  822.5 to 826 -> 0.18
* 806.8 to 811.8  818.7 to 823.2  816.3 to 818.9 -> 0.02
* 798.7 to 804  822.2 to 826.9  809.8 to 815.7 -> -0.04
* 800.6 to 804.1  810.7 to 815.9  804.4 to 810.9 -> 0.09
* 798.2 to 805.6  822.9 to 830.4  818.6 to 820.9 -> 0.03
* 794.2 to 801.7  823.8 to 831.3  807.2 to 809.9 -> 0.06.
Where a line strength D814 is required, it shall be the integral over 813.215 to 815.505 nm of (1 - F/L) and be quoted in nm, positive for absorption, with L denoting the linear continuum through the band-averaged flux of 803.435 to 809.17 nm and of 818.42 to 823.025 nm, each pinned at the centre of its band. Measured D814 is -0.05 nm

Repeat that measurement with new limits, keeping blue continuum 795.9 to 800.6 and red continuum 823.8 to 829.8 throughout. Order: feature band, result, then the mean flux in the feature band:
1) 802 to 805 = 0.03 nm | 38.2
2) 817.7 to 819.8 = 0.23 nm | 34.5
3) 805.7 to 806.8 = 0.03 nm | 37.8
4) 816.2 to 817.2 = 0.00 nm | 38.9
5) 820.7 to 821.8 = 0.05 nm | 36.9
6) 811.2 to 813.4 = 0.05 nm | 37.8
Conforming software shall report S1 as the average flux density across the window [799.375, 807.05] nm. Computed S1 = 38.1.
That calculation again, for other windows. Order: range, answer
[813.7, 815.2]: 38.7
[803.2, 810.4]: 38.1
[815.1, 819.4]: 37.7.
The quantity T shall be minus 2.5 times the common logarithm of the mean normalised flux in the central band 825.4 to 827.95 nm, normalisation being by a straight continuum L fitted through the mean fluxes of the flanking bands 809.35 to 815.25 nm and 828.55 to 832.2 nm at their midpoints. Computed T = 0.02 mag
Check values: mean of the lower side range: 38.3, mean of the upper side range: 39.3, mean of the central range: 38.3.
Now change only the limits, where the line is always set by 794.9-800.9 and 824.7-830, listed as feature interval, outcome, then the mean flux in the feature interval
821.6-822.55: 0.02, 38.6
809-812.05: 0.03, 37.9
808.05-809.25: 0.03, 37.8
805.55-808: 0.02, 38.1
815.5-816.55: -0.03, 40.1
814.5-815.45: 0.00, 39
